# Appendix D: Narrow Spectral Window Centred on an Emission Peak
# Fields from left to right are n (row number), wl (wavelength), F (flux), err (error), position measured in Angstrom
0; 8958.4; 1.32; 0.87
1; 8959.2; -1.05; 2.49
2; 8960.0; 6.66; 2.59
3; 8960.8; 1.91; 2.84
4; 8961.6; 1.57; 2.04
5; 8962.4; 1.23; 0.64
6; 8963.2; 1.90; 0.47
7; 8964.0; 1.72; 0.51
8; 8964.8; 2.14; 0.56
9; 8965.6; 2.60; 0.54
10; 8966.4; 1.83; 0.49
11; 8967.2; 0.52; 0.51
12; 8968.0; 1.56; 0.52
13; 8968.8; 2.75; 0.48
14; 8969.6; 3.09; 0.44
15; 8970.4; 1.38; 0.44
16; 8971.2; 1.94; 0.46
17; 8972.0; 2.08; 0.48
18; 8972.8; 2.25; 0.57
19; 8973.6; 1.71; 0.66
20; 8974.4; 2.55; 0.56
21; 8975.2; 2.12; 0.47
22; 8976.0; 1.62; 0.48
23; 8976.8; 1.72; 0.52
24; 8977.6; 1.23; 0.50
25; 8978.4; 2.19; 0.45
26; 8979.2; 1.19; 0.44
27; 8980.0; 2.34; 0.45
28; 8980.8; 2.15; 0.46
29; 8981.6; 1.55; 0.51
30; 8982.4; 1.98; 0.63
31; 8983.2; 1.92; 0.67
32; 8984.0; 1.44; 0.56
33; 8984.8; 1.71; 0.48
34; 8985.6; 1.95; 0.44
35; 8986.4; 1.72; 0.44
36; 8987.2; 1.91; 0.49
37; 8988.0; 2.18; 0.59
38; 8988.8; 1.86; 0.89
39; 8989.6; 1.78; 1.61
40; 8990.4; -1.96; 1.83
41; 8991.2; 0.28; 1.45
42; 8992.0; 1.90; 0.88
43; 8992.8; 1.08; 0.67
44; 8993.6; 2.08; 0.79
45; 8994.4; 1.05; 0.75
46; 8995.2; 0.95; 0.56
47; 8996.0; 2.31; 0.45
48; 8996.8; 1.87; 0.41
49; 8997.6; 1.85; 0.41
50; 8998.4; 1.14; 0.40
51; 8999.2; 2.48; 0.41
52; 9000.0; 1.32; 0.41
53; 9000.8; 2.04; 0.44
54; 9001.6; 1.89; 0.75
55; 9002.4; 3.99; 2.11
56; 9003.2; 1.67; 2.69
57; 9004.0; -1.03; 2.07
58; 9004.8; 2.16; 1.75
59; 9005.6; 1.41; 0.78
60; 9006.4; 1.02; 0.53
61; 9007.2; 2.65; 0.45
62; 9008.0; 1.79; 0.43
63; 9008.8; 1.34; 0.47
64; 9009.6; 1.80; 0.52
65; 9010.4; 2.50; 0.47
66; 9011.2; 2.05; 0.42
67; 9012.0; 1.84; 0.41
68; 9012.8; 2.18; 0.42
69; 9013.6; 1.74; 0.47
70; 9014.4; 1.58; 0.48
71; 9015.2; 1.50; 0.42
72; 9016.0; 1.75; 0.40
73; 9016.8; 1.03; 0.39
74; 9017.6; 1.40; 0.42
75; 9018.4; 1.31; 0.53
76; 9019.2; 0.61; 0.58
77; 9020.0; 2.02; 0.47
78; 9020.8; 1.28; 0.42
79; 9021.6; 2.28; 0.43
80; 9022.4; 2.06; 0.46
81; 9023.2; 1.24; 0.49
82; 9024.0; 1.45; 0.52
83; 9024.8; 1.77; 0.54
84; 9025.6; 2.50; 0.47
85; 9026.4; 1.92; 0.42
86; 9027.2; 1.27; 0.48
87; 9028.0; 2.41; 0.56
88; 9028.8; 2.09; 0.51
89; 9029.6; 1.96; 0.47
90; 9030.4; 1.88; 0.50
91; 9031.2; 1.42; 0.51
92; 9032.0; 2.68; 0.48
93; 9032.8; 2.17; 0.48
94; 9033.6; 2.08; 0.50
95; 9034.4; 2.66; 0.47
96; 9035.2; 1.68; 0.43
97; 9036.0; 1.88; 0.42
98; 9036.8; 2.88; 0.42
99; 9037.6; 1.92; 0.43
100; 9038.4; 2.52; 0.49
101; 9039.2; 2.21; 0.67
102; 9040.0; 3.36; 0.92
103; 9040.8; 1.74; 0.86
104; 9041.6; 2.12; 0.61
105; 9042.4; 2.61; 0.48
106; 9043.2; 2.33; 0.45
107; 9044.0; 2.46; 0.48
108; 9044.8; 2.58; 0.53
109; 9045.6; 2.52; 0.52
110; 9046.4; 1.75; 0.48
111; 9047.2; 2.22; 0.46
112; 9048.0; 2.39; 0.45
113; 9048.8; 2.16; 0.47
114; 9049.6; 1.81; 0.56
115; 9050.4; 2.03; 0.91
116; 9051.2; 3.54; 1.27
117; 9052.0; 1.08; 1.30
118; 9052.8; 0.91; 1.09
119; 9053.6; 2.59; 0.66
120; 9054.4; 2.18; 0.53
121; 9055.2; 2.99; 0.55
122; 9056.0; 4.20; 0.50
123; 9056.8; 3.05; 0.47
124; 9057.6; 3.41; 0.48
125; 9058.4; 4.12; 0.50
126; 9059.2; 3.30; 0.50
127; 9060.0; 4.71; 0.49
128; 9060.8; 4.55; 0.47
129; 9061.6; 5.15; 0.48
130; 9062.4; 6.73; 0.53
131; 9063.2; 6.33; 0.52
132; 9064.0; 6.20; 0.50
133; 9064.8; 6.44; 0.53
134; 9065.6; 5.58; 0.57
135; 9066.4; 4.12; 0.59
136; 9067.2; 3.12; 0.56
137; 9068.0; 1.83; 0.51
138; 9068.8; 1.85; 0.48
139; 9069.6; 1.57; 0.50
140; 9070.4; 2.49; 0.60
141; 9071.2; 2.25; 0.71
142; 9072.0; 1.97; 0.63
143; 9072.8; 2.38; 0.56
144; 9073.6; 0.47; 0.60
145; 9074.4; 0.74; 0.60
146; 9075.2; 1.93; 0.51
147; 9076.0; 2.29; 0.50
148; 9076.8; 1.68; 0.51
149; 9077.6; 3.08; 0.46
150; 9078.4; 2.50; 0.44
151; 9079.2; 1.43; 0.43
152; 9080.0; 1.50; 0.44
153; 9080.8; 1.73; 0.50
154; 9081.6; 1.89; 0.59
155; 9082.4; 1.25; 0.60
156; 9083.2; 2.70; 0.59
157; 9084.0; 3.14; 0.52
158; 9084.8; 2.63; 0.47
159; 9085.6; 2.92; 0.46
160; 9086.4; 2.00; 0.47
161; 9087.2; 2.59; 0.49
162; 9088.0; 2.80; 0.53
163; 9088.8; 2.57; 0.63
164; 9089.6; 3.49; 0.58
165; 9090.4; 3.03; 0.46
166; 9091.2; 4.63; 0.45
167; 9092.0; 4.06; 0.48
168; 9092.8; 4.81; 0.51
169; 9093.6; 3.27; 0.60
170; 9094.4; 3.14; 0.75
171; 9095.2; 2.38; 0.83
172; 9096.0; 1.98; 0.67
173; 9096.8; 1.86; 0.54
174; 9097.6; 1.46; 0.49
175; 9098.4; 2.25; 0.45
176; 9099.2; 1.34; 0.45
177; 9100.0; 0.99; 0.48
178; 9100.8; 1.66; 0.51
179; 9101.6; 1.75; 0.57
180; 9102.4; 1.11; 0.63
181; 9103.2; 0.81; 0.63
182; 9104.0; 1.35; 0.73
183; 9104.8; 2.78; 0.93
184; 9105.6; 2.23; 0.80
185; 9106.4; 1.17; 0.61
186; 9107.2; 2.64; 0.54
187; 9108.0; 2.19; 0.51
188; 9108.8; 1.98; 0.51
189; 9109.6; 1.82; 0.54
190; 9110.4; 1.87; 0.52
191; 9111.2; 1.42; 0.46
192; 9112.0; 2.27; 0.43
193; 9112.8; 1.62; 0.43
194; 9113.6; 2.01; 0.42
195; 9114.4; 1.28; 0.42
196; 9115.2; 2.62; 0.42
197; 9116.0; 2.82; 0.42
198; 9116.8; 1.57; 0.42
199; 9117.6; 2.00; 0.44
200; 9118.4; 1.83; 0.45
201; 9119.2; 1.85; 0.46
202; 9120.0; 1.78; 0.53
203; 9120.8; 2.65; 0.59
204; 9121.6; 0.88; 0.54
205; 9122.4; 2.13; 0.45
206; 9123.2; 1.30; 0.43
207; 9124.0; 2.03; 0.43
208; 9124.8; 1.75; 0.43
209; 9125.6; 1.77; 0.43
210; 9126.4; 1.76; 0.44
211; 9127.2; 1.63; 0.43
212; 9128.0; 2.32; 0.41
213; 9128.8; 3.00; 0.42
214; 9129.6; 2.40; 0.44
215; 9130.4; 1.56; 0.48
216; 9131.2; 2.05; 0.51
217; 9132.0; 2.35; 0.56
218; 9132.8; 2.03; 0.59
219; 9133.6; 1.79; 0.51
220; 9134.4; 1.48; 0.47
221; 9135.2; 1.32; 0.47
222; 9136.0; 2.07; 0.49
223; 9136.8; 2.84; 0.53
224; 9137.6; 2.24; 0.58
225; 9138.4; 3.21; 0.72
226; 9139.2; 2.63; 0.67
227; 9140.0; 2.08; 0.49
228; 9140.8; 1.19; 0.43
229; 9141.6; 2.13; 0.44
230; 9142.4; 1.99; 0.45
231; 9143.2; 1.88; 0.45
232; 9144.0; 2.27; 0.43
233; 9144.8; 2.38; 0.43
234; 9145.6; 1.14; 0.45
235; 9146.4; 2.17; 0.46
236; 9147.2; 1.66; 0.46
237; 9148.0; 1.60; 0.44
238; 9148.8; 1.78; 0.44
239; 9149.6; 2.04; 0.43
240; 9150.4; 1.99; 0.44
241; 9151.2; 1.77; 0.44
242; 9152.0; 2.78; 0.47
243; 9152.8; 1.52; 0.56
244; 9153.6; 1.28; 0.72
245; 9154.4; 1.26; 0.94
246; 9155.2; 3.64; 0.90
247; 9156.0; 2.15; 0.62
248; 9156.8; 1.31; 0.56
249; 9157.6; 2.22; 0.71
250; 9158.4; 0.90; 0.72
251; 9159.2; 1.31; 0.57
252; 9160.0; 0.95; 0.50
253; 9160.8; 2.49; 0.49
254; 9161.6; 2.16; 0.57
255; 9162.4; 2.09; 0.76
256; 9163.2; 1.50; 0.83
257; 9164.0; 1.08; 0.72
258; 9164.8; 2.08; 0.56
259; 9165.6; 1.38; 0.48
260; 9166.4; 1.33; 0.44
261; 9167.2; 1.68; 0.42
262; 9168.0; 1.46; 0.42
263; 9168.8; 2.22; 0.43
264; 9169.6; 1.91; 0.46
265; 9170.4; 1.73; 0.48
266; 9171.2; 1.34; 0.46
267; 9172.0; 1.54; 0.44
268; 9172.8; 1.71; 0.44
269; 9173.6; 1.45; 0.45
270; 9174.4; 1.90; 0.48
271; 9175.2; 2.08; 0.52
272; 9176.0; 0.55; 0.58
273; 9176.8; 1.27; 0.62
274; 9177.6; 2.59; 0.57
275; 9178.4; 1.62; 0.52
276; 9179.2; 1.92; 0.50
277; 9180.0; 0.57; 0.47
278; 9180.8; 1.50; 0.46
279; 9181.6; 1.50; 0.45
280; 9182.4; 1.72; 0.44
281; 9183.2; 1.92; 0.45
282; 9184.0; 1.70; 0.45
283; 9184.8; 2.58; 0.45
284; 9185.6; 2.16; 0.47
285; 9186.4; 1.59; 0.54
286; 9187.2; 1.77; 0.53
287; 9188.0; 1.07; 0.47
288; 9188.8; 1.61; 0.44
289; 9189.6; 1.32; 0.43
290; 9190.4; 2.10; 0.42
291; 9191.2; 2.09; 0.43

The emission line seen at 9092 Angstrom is [N II]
